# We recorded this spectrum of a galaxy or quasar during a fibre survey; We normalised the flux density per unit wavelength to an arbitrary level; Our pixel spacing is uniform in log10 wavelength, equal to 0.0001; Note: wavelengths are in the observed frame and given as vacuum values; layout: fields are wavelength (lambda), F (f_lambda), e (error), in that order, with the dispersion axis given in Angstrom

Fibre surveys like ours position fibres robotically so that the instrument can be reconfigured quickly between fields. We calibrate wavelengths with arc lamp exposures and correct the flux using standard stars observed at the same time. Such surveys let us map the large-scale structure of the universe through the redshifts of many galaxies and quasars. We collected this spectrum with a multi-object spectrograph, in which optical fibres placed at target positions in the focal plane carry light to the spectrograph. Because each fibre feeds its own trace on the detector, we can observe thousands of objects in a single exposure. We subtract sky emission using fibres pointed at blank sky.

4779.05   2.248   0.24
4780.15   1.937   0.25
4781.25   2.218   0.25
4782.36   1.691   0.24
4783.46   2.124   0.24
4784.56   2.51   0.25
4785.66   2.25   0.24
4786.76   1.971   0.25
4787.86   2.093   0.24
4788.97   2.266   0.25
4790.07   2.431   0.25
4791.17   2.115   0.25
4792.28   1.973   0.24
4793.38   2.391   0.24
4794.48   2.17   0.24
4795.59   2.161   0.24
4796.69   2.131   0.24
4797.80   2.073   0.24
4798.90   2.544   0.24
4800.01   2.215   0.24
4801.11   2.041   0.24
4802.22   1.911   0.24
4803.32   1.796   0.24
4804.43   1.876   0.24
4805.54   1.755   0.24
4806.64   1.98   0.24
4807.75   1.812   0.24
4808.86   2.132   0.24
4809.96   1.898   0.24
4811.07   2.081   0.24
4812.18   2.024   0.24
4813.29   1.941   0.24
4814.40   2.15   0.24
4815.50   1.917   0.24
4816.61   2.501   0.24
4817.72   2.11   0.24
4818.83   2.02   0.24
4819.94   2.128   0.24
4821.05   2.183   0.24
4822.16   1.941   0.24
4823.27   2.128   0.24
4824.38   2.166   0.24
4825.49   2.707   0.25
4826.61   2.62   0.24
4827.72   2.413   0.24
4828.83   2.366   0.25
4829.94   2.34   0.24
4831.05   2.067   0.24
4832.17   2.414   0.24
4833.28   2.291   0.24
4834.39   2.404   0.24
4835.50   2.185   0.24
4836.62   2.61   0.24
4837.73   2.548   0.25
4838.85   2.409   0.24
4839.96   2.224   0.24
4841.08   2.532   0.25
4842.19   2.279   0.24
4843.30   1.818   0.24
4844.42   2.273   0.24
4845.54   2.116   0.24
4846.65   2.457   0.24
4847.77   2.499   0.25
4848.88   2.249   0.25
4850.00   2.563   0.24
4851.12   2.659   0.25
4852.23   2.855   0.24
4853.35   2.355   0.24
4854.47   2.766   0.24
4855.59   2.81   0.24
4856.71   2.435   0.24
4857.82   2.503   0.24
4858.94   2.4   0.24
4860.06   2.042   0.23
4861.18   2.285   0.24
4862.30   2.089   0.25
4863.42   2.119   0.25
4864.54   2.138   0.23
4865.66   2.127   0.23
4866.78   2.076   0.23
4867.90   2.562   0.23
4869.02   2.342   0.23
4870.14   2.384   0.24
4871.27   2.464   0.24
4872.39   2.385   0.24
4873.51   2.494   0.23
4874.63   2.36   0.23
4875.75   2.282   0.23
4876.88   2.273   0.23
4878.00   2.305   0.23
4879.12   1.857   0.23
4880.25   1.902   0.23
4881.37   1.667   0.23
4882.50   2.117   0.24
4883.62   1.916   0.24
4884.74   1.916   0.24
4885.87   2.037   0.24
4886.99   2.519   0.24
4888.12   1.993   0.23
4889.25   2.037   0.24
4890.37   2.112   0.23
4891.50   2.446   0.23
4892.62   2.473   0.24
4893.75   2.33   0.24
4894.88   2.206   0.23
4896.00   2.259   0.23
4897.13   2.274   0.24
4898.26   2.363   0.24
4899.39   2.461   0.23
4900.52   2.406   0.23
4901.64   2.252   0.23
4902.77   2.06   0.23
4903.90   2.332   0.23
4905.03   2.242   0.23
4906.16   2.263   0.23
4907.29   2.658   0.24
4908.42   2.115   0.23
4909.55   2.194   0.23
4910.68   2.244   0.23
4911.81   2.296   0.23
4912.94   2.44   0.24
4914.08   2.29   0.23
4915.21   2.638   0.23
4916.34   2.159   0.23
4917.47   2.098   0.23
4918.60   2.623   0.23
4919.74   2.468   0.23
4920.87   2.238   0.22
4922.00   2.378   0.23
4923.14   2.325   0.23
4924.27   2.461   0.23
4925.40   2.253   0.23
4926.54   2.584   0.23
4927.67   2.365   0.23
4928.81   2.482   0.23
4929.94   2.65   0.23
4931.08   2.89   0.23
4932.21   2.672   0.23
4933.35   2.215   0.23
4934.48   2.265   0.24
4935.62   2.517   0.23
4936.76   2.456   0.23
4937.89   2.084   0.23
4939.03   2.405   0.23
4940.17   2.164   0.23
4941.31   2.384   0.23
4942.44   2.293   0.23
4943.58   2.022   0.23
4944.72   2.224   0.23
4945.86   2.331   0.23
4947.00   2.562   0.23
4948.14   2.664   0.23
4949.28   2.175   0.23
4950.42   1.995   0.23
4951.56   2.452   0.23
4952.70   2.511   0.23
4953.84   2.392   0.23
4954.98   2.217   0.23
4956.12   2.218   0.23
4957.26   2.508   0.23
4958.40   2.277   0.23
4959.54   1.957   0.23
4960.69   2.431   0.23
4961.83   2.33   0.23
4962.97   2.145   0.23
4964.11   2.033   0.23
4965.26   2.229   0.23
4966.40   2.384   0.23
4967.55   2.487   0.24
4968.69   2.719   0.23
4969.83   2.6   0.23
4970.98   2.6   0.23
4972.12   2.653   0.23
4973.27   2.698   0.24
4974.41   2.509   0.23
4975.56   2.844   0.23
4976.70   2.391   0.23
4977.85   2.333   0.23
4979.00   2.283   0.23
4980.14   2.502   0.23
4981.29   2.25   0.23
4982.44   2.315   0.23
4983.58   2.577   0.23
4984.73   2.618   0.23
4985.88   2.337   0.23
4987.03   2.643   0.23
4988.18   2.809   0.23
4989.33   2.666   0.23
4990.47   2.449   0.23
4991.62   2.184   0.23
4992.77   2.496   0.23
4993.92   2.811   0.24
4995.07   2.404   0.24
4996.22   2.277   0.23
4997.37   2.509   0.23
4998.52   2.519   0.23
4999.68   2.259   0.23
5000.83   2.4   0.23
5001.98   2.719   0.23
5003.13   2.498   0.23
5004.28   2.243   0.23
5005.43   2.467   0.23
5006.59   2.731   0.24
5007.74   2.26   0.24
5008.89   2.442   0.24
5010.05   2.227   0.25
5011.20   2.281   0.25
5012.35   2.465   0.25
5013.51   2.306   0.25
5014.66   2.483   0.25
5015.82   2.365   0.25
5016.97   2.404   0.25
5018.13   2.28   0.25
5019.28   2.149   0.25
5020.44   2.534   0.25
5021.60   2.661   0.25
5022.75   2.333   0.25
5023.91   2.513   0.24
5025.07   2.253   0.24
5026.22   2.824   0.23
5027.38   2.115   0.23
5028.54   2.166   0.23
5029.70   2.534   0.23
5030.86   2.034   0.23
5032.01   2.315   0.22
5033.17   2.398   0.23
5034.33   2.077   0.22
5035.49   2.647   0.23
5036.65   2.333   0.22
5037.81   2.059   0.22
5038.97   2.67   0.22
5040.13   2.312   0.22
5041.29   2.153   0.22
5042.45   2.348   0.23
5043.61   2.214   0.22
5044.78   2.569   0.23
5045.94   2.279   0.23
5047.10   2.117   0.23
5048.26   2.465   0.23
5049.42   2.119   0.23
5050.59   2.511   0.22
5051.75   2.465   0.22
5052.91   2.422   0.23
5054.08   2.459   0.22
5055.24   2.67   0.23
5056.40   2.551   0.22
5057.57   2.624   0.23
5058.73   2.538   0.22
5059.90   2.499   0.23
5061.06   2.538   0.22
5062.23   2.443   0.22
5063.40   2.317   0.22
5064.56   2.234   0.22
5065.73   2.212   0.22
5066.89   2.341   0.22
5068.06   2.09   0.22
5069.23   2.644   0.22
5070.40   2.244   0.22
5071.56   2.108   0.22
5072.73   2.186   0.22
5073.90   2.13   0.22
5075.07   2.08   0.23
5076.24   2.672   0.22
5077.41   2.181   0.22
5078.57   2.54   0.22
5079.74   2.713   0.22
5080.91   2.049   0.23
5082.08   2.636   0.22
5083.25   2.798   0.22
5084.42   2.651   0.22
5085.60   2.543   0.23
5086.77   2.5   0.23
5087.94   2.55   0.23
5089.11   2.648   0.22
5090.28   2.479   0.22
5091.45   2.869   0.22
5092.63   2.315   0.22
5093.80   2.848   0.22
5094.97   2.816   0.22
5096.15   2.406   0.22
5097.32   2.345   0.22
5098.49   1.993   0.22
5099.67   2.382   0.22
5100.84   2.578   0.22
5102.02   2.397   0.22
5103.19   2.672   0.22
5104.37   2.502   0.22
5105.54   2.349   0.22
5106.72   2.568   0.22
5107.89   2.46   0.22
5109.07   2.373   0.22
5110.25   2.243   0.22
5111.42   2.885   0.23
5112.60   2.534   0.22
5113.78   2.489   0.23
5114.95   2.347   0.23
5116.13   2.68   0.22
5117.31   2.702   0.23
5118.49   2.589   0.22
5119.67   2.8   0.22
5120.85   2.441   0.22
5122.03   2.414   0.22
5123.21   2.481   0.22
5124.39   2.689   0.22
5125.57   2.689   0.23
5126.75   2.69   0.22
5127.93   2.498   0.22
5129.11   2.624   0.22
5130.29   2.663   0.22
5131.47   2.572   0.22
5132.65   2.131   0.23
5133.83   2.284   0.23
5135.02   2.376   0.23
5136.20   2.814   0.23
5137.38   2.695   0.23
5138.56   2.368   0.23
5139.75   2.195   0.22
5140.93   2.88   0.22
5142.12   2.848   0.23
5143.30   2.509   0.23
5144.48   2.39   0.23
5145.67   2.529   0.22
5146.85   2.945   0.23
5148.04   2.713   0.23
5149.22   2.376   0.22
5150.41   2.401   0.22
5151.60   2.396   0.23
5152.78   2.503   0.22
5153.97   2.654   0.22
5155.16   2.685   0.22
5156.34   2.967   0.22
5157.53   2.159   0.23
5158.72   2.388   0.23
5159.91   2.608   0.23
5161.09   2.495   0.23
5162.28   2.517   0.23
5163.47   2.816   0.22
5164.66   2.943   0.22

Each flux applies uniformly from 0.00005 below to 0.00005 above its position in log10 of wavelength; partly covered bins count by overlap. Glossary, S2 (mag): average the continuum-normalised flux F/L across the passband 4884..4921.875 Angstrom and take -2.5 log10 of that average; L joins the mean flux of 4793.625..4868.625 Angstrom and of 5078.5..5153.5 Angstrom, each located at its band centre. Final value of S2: 0.02 mag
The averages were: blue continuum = 2.25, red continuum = 2.54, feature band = 2.29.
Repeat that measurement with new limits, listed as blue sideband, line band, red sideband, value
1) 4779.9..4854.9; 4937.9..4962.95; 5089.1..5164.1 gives 0.026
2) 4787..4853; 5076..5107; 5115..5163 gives -0.004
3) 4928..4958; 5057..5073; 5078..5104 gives 0.063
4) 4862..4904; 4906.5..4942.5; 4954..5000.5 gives -0.033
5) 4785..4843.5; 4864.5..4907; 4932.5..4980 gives 0.022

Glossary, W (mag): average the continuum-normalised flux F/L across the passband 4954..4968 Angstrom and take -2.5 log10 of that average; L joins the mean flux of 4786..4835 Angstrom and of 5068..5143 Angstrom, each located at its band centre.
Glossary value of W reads 0.03 mag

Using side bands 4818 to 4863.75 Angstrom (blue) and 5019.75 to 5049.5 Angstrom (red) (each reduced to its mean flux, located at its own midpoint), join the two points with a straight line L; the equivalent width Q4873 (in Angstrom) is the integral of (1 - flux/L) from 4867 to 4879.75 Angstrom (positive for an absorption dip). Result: 0.1 Angstrom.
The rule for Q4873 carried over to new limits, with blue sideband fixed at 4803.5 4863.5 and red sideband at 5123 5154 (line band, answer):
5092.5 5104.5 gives 0.1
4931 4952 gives 0.2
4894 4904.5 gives 0.2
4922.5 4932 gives -0.6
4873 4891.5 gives 1.5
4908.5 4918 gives 0.2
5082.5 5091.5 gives -0.4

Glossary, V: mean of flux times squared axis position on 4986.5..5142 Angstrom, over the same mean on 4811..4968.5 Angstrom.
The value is 1.14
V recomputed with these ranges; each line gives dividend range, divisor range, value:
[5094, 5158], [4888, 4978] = 1.16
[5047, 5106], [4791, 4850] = 1.23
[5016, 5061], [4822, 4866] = 1.09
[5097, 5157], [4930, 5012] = 1.12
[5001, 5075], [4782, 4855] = 1.17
